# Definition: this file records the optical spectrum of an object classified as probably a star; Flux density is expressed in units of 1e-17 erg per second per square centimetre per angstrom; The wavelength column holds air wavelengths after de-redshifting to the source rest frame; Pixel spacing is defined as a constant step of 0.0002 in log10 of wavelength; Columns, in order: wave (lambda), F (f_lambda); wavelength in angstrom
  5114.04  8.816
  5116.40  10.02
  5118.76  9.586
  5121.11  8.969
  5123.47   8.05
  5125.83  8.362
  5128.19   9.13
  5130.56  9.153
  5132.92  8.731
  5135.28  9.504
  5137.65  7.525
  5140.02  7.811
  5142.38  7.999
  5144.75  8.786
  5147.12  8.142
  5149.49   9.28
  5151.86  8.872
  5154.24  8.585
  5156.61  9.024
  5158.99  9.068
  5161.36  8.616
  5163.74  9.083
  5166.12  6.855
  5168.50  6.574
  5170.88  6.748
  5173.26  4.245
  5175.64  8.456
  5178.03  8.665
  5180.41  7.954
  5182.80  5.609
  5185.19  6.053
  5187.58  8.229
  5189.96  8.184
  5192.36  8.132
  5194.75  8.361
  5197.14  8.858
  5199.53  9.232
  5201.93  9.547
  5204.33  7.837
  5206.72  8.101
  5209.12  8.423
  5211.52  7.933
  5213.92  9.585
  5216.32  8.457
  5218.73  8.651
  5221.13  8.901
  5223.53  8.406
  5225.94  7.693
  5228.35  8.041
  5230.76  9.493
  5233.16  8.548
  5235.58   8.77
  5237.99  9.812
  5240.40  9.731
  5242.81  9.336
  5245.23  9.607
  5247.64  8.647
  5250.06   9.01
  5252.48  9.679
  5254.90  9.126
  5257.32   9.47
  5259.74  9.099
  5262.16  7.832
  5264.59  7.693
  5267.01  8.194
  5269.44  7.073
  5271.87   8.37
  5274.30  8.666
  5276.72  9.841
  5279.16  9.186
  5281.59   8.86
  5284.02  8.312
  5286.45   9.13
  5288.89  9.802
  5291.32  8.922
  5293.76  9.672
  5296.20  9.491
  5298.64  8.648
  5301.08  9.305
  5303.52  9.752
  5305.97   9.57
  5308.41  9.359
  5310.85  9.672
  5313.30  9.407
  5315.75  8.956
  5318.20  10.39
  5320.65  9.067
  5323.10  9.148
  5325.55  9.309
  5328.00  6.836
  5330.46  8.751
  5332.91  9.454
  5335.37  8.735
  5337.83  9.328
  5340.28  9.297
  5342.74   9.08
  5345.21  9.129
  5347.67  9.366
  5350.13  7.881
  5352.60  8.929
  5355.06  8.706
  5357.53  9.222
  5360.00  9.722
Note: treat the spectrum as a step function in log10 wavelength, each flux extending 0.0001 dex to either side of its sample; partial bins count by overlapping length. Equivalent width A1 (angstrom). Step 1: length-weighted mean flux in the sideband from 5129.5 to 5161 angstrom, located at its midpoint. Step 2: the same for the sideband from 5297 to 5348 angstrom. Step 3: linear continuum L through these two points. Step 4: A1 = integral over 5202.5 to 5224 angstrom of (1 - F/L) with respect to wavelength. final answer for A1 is 0.8 angstrom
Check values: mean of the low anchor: 8.65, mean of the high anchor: 9.17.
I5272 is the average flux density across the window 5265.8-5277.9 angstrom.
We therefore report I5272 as 8.43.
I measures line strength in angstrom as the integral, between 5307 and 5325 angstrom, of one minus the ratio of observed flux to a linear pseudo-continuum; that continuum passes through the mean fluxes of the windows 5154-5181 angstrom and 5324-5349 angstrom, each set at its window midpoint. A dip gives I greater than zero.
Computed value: -1.3 angstrom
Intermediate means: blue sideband 7.79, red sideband 8.93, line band 9.43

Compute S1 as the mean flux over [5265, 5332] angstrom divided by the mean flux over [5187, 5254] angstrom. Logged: 1.0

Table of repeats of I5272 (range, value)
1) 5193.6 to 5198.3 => 8.62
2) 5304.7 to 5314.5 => 9.5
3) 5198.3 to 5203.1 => 9.38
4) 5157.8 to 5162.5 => 8.85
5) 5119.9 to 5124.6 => 8.54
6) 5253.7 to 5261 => 9.23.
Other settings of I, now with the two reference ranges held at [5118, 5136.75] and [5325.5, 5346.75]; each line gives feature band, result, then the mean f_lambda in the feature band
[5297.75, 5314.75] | -1.0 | 9.4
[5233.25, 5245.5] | -0.7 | 9.35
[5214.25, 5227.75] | 0.6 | 8.48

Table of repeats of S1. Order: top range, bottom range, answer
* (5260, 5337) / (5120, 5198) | 1.10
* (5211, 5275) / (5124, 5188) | 1.09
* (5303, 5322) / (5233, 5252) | 1.03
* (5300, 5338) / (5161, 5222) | 1.15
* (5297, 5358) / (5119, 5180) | 1.10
